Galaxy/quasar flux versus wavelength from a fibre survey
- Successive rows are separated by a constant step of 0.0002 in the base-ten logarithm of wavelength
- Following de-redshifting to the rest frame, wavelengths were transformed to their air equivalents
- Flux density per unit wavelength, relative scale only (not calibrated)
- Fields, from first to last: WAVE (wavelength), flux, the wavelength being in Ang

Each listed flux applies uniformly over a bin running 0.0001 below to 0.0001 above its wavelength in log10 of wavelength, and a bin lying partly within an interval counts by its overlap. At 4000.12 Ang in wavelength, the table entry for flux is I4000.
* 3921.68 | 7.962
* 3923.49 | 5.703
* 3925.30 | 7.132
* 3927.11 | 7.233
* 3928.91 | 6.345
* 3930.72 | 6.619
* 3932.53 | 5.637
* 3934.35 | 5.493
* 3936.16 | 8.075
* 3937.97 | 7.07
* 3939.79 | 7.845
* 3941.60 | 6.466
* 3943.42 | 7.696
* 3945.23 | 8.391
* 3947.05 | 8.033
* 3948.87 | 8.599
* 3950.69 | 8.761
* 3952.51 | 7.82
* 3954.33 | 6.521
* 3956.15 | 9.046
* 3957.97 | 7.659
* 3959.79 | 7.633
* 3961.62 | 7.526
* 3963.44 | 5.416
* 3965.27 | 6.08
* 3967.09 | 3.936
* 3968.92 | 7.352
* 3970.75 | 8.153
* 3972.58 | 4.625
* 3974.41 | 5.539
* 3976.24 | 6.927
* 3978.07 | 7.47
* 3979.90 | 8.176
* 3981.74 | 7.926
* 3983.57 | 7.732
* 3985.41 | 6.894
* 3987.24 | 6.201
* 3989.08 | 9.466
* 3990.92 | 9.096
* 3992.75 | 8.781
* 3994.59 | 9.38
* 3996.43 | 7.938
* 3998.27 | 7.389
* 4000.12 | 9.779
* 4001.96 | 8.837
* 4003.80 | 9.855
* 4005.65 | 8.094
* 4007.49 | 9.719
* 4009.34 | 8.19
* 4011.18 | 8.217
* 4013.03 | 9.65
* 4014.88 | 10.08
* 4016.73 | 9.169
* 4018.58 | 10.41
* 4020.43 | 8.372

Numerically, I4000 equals 9.779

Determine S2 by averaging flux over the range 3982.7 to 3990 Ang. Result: 7.57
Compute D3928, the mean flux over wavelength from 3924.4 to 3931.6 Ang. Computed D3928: 6.84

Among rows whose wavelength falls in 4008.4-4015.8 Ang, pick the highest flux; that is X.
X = 10.08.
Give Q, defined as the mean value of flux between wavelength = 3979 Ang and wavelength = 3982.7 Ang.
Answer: 8.04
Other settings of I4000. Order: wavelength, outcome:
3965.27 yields 6.08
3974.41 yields 5.539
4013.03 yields 9.65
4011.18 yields 8.217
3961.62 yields 7.526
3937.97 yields 7.07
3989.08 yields 9.466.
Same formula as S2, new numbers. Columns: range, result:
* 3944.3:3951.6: 8.44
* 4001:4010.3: 8.95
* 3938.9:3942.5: 7.16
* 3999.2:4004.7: 9.5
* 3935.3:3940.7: 7.66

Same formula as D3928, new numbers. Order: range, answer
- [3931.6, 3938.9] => 6.56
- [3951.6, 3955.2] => 7.18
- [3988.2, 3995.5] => 9.19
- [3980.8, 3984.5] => 7.81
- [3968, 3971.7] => 7.71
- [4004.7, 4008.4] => 8.91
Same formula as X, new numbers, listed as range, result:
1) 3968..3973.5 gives 8.153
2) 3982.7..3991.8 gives 9.466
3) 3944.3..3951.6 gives 8.761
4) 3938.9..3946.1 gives 8.391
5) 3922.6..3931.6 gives 7.233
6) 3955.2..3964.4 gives 9.046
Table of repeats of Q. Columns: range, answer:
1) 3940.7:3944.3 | 7.07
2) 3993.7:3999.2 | 8.22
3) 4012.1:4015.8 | 9.85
